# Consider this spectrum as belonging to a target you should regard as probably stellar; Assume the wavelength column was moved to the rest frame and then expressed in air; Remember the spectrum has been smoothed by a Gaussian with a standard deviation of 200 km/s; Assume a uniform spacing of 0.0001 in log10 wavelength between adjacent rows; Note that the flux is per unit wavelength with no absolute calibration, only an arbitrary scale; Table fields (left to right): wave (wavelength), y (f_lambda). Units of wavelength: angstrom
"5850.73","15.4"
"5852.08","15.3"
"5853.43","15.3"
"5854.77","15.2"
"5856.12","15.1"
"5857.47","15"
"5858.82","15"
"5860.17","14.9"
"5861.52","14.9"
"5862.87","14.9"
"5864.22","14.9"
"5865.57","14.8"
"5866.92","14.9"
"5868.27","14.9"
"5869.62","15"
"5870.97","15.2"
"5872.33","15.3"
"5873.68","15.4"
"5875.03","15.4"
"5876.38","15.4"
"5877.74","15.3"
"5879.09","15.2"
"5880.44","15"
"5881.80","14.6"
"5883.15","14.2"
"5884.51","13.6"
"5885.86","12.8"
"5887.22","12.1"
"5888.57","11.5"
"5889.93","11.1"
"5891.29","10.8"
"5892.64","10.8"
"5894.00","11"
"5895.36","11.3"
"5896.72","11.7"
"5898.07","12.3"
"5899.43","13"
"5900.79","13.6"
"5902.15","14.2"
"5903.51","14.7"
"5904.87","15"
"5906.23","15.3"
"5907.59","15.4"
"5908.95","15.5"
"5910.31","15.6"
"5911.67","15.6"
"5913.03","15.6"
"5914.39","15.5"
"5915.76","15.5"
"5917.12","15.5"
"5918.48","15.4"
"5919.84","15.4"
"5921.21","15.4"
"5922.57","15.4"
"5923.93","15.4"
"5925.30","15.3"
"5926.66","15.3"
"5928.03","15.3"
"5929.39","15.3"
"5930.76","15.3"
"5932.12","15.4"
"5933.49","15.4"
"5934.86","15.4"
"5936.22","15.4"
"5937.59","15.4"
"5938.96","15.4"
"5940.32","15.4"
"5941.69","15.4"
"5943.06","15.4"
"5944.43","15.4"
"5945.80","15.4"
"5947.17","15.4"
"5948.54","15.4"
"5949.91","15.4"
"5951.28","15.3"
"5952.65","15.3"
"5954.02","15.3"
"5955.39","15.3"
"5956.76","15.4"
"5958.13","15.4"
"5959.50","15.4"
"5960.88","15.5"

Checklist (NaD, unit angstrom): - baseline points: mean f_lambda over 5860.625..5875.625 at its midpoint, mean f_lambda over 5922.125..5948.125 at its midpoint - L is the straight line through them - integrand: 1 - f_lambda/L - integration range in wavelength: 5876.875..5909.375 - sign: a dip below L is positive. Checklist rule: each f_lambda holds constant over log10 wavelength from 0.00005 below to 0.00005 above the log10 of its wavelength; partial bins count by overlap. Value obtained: 3.9 angstrom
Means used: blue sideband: 15.1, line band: 13.3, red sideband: 15.4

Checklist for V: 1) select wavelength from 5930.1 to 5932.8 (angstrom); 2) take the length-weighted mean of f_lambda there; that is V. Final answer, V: 15.4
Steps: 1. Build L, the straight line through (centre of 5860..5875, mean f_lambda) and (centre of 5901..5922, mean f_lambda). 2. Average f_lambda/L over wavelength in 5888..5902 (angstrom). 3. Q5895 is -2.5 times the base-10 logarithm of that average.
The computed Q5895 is 0.27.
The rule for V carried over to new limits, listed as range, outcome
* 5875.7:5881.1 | 15.2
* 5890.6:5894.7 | 10.9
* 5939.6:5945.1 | 15.4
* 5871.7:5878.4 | 15.4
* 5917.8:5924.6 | 15.4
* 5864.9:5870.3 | 14.9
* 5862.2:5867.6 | 14.9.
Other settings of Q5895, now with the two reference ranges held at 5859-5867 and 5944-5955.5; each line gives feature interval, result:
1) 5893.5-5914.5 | 0.078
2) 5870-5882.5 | -0.017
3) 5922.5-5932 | -0.007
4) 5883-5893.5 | 0.245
